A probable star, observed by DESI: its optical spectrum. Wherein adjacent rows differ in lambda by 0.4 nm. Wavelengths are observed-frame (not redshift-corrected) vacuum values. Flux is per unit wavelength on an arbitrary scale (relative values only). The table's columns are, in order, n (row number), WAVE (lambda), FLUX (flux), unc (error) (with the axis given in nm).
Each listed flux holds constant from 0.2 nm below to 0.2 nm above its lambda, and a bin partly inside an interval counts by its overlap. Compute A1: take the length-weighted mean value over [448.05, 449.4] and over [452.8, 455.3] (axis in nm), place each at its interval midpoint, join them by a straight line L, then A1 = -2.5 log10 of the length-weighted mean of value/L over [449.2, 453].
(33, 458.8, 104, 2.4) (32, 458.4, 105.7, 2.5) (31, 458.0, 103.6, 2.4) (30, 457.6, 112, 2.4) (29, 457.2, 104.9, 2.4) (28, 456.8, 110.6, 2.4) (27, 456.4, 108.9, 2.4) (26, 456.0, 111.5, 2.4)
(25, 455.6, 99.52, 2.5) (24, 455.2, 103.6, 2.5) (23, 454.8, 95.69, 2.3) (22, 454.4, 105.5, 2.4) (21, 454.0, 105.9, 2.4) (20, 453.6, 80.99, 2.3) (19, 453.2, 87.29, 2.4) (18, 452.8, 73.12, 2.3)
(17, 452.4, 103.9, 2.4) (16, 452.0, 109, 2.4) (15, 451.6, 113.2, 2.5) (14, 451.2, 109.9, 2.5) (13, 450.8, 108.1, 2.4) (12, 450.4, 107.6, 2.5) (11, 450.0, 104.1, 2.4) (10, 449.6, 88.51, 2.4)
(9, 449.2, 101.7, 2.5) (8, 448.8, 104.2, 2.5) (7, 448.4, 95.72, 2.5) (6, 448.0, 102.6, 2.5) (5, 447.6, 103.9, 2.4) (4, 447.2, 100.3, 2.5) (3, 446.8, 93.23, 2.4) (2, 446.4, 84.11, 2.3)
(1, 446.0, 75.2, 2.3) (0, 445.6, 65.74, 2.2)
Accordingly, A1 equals -0.04 mag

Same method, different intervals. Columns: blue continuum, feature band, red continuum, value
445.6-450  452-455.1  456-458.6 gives 0.09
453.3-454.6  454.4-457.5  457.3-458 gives -0.02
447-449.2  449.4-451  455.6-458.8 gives 0.01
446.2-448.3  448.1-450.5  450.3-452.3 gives 0.03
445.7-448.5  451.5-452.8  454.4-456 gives -0.05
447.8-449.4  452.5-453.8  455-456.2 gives 0.25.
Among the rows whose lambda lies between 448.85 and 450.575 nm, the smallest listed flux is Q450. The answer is 88.51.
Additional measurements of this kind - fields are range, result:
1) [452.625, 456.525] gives 73.12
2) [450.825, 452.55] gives 103.9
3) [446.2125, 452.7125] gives 84.11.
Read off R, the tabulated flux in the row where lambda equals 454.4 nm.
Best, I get 105.5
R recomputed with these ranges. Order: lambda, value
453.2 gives 87.29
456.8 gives 110.6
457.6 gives 112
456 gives 111.5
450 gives 104.1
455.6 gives 99.52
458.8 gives 104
